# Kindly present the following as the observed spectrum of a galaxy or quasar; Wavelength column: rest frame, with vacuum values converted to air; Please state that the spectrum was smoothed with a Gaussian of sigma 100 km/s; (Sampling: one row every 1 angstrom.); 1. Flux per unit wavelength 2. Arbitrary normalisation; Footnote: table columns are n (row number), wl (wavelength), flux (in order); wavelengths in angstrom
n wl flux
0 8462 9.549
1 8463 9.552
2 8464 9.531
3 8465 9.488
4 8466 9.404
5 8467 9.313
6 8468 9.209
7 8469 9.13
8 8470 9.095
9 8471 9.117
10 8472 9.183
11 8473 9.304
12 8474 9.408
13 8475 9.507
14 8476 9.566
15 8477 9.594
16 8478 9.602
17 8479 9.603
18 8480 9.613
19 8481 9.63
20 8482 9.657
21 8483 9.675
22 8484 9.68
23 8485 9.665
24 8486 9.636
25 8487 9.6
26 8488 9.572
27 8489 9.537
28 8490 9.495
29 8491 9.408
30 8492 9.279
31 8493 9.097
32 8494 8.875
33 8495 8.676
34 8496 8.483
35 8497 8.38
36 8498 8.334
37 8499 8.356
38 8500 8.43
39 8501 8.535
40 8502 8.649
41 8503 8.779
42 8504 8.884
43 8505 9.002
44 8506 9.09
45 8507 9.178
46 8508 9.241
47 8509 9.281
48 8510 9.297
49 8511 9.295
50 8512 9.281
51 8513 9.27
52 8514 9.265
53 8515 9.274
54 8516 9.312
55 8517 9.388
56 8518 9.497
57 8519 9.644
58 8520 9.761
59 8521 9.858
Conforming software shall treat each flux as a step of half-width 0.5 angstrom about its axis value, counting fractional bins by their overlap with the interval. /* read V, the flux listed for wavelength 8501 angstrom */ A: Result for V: 8.535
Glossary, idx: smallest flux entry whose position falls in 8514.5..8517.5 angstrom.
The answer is 9.274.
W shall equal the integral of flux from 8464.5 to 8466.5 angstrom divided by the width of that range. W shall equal 9.45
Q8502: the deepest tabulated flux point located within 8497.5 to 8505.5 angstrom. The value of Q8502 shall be 8.334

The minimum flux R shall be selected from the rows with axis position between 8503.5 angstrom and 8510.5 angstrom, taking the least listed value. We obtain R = 8.884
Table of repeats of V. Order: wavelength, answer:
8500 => 8.43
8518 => 9.497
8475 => 9.507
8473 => 9.304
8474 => 9.408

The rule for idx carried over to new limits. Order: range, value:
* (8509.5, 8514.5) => 9.265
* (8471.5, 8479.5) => 9.183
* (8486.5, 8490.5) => 9.495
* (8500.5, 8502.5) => 8.535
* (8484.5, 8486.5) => 9.636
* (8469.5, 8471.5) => 9.095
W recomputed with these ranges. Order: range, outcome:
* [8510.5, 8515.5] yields 9.28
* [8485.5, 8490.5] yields 9.57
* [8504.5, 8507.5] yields 9.09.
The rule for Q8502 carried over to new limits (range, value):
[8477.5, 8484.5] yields 9.602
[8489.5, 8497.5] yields 8.38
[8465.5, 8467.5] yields 9.313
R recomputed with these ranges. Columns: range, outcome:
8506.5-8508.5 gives 9.178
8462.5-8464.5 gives 9.531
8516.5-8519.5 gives 9.388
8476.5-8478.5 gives 9.594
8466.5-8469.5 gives 9.13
